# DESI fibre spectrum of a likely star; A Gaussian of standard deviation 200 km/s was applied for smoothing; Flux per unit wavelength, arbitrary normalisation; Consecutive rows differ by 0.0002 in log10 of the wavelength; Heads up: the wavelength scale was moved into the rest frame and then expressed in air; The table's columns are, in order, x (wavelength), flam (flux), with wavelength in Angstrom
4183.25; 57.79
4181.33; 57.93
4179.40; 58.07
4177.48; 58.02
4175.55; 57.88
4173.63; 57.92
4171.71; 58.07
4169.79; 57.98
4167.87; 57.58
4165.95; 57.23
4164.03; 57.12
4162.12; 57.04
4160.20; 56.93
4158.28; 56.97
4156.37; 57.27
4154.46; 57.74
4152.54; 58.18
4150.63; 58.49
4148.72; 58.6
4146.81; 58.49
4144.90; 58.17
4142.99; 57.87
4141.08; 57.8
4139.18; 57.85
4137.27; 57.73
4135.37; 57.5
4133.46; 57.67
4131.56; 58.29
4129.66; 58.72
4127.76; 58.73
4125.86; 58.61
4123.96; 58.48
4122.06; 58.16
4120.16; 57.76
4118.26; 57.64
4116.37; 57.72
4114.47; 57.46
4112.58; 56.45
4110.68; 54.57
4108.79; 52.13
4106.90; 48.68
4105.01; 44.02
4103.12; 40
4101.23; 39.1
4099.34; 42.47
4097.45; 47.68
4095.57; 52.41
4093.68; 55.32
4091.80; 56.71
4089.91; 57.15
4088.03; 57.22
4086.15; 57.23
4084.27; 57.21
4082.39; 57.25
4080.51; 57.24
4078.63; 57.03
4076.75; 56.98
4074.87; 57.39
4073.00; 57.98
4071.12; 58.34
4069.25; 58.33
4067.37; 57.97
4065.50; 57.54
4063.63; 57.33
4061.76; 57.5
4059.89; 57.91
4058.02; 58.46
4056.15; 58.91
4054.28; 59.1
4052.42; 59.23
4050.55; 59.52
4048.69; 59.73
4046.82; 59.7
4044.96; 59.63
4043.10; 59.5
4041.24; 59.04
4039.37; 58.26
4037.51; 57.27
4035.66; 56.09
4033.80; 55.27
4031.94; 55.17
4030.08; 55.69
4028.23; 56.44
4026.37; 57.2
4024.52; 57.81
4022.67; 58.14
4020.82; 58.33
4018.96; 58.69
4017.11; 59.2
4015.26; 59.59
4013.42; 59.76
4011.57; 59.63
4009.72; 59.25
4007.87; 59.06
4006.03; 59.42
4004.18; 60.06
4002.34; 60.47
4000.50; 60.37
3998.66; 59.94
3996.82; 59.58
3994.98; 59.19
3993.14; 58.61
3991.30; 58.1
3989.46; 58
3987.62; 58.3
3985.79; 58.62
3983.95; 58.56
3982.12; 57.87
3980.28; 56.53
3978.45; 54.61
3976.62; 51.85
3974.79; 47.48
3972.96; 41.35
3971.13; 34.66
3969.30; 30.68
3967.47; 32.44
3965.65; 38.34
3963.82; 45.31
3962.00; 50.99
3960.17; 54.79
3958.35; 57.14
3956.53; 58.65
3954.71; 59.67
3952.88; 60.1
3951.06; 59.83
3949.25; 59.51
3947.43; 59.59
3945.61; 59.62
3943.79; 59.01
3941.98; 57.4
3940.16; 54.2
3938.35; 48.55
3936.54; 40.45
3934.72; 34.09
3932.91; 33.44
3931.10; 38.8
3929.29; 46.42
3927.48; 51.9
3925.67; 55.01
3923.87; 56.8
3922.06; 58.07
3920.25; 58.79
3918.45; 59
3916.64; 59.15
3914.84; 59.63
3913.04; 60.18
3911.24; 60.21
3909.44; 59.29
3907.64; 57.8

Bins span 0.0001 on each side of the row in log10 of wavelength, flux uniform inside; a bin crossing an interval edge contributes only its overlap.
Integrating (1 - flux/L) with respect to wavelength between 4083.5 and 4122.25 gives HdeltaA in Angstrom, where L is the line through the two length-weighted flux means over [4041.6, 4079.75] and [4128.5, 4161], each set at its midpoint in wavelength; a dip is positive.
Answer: 3.7 Angstrom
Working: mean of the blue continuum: 58.4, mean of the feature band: 52.6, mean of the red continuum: 57.9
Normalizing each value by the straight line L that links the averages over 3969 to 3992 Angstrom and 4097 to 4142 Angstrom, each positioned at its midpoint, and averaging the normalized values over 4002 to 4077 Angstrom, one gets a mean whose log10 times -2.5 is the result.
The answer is -0.11 mag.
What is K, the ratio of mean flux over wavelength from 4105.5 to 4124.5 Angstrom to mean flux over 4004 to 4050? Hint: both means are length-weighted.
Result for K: 1.0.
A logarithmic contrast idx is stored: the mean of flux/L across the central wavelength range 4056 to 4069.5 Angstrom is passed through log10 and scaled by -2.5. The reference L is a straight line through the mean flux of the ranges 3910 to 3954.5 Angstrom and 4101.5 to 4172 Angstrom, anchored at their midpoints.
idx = -0.05 mag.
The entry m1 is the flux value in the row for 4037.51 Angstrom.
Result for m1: 57.27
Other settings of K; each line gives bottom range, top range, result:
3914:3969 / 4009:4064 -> 1.12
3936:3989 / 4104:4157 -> 1.09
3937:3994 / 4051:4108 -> 1.04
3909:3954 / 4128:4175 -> 1.07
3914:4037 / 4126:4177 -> 1.07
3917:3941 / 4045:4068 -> 1.19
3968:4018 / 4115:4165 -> 1.04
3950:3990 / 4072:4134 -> 1.07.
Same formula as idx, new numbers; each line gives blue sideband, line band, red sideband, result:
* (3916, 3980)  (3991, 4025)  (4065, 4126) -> -0.14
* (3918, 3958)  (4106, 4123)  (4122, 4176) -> 0.03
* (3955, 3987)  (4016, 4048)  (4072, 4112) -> -0.14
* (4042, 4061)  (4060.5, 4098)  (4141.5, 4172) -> 0.04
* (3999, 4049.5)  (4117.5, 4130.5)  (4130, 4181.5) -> -0.01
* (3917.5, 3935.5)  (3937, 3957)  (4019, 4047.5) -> -0.13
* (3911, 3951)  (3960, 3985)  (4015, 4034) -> 0.18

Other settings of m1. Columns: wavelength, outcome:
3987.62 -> 58.3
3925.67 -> 55.01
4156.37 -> 57.27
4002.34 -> 60.47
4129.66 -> 58.72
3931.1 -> 38.8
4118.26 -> 57.64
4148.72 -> 58.6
